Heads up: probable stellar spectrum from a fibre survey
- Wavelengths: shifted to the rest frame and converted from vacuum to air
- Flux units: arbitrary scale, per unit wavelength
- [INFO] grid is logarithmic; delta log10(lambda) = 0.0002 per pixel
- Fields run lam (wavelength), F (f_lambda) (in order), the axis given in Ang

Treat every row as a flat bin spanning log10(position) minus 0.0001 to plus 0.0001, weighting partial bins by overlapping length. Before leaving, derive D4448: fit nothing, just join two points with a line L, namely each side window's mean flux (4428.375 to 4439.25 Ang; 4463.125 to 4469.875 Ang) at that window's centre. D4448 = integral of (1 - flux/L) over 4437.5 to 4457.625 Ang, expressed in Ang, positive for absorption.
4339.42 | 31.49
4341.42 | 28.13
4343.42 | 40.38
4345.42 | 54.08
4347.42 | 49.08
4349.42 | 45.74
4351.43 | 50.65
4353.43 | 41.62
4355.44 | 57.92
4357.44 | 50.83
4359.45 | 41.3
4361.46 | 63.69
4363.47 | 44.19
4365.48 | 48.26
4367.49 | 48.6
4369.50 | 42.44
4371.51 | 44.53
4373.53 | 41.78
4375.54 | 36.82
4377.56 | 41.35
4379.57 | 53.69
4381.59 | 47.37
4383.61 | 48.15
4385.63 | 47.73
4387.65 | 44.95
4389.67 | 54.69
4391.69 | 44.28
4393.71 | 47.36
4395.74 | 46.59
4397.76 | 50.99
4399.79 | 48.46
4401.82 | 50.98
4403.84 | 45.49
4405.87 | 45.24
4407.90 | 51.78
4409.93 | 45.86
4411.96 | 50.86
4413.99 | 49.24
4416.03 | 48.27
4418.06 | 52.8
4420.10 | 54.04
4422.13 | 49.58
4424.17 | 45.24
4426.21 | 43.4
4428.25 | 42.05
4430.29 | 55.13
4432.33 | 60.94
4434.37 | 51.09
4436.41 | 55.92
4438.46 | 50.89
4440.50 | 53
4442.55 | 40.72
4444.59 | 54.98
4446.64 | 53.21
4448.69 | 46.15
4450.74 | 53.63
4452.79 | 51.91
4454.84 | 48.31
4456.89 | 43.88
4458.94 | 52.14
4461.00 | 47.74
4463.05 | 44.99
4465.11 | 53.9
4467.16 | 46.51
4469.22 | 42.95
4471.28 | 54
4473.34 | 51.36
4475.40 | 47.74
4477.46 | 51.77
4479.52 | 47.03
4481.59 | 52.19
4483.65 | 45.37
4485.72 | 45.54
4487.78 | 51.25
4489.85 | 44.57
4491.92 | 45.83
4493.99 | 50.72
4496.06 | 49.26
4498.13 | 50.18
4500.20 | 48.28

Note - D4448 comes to 0.6 Ang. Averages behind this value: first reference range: 53.8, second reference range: 47.7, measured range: 49.8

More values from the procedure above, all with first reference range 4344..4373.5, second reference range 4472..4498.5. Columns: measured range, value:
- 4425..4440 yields -0.8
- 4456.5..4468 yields 0.0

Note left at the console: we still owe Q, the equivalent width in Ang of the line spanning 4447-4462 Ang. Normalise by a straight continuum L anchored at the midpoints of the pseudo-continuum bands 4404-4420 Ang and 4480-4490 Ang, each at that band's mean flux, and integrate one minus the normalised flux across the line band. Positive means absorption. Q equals -0.24 Ang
